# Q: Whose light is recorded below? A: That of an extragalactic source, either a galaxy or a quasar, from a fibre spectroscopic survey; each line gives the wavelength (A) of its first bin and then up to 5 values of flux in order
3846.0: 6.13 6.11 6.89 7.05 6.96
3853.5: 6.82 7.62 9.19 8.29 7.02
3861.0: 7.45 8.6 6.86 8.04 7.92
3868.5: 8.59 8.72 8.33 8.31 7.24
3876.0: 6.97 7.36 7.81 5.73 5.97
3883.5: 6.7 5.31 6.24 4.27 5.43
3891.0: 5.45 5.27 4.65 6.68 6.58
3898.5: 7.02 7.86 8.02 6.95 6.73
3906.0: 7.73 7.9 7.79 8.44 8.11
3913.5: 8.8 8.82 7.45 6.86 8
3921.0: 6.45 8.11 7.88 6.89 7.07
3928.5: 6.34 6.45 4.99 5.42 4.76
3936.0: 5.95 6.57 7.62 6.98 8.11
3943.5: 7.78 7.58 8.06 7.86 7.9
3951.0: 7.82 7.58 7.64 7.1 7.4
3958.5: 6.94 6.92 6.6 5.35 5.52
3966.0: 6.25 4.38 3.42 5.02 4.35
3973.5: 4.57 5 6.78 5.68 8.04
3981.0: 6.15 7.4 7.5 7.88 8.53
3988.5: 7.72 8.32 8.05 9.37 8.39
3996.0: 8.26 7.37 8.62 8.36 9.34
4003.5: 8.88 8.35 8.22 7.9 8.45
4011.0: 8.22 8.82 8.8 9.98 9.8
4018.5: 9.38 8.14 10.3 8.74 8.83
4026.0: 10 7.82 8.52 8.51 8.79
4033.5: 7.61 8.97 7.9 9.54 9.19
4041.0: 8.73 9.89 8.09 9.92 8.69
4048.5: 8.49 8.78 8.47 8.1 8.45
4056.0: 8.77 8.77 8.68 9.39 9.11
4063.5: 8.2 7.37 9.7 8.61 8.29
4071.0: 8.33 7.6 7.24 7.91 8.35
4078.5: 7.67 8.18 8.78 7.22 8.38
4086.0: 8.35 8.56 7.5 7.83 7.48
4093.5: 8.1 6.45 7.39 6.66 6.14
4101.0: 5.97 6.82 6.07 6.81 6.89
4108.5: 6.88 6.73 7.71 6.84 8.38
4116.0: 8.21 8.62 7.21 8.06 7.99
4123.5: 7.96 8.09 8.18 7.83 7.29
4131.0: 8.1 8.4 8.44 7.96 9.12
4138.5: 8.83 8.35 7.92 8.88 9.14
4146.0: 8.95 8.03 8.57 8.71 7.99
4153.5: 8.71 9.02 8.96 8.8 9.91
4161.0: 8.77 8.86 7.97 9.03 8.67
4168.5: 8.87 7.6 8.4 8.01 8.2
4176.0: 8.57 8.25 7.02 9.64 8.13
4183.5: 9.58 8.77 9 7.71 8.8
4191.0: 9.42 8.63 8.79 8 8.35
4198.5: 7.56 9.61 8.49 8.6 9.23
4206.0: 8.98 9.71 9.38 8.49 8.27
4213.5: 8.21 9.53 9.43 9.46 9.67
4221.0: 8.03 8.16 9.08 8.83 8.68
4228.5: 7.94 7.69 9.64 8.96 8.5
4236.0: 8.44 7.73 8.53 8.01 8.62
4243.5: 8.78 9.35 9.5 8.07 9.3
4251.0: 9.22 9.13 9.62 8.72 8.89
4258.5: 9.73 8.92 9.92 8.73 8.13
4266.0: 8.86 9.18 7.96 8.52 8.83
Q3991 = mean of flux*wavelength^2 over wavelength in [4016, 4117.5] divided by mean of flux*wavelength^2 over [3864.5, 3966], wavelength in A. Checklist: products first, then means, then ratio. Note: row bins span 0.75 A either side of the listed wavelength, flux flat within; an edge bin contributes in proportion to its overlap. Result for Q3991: 1.25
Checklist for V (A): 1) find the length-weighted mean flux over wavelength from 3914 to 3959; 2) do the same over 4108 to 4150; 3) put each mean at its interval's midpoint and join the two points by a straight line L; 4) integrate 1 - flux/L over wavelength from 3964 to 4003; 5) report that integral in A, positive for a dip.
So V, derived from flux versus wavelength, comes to 2.3 A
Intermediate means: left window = 7.16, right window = 8.11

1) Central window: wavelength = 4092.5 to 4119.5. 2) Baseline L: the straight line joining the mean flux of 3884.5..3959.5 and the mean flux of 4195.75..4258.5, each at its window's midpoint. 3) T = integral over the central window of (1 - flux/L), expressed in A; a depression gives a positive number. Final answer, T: 3.3 A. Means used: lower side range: 7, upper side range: 8.79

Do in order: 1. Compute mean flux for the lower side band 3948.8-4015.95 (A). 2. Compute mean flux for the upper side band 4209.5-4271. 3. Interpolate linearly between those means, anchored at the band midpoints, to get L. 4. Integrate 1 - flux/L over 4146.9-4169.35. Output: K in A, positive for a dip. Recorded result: -1.1 A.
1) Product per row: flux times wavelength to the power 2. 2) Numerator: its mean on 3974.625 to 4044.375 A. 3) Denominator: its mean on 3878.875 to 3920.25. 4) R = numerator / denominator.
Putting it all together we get 1.3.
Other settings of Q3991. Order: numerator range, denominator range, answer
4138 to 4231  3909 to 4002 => 1.37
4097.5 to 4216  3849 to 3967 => 1.32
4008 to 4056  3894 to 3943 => 1.31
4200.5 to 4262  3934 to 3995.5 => 1.47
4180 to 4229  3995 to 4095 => 1.11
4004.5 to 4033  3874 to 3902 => 1.49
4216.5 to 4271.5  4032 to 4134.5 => 1.19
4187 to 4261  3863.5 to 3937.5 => 1.48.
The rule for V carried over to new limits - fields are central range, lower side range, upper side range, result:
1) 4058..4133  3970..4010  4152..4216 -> 3.4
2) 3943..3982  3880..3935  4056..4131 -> 3.3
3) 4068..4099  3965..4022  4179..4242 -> 0.9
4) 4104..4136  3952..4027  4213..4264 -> 2.1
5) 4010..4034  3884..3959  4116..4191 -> -4.0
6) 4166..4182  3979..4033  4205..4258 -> 0.8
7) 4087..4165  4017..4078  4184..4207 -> 6.6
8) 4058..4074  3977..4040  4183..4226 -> 0.1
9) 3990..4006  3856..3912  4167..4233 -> -1.7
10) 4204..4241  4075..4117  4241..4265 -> -0.1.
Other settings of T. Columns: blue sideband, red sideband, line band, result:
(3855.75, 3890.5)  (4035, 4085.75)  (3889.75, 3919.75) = 0.9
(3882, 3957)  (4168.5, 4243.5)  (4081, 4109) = 2.5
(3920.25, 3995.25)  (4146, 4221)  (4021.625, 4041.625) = -3.6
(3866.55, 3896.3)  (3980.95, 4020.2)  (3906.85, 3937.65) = 0.5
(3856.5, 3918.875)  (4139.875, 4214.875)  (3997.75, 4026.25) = -3.8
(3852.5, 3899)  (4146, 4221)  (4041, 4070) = -2.7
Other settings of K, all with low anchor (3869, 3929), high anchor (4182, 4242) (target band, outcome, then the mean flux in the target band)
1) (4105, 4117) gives 1.2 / 7.34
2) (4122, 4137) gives 0.4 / 8.08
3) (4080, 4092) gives 0.0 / 8.06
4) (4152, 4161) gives -0.6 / 8.96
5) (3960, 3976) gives 4.9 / 5.16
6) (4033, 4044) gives -1.4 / 8.81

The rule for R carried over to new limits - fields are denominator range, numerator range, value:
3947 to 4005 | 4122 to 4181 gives 1.30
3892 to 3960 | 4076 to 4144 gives 1.18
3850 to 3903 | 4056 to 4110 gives 1.22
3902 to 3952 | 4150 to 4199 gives 1.33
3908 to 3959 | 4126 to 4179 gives 1.30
